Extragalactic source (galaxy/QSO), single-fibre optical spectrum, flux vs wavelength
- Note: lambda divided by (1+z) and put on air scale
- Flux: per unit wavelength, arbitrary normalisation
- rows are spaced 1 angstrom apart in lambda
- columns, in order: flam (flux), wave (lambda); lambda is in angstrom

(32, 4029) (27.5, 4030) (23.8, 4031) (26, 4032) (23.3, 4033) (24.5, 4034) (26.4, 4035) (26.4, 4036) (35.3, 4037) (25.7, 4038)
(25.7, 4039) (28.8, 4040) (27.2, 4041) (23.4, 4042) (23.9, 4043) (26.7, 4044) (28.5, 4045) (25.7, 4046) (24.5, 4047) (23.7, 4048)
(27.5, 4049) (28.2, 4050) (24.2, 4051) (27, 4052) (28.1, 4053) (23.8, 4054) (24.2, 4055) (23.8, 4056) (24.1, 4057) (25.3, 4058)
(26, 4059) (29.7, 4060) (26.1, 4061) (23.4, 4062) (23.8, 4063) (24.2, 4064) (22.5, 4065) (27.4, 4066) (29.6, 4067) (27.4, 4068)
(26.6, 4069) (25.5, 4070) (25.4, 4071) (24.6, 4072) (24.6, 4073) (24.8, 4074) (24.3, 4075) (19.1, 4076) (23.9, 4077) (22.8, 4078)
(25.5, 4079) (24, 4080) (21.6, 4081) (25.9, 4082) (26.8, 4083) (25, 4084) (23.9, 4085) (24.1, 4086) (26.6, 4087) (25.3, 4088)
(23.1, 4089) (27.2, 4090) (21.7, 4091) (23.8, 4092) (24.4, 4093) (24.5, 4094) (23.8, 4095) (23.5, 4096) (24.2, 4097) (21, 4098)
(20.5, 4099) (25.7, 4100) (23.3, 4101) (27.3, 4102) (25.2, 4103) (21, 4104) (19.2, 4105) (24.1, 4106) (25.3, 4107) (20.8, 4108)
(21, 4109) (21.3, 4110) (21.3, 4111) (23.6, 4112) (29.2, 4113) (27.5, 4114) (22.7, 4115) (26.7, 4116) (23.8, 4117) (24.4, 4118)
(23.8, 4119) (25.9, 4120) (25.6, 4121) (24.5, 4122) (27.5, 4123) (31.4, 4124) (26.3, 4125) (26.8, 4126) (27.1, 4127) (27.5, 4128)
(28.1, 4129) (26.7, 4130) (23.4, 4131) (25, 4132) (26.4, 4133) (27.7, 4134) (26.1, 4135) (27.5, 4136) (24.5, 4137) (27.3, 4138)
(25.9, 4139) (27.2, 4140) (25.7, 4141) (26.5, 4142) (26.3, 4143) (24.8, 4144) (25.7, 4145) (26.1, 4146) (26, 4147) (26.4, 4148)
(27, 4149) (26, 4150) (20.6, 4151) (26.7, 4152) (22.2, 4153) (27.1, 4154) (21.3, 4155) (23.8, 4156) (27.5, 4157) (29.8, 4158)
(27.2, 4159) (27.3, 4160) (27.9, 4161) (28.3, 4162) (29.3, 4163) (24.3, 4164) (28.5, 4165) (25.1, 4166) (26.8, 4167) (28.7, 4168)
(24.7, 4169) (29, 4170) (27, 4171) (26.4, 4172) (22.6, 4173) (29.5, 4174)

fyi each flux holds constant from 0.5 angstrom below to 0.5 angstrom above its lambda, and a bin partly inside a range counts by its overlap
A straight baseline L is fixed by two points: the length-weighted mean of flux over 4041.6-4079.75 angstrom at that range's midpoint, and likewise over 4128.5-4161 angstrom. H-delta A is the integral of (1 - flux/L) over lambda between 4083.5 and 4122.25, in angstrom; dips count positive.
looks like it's 2.4 angstrom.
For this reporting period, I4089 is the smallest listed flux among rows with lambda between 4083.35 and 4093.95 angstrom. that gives 21.7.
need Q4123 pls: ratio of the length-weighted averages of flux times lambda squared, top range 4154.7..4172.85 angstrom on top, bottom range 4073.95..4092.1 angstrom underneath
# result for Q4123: 1.15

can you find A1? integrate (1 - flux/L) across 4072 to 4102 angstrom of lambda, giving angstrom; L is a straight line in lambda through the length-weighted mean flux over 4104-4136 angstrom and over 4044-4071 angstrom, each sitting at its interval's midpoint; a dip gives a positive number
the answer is 1.7 angstrom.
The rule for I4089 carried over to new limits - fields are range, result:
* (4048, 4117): 19.1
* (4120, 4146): 23.4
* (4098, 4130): 19.2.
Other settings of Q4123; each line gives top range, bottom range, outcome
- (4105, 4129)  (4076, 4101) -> 1.06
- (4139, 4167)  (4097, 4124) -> 1.11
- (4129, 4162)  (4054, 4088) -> 1.08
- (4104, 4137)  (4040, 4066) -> 1.02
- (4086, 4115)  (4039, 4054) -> 0.93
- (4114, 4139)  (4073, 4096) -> 1.10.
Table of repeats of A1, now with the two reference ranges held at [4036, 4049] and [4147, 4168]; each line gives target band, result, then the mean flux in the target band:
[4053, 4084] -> 1.9 angstrom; 24.9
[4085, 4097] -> 1.0 angstrom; 24.3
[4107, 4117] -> 1.0 angstrom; 23.9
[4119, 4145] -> -0.1 angstrom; 26.4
